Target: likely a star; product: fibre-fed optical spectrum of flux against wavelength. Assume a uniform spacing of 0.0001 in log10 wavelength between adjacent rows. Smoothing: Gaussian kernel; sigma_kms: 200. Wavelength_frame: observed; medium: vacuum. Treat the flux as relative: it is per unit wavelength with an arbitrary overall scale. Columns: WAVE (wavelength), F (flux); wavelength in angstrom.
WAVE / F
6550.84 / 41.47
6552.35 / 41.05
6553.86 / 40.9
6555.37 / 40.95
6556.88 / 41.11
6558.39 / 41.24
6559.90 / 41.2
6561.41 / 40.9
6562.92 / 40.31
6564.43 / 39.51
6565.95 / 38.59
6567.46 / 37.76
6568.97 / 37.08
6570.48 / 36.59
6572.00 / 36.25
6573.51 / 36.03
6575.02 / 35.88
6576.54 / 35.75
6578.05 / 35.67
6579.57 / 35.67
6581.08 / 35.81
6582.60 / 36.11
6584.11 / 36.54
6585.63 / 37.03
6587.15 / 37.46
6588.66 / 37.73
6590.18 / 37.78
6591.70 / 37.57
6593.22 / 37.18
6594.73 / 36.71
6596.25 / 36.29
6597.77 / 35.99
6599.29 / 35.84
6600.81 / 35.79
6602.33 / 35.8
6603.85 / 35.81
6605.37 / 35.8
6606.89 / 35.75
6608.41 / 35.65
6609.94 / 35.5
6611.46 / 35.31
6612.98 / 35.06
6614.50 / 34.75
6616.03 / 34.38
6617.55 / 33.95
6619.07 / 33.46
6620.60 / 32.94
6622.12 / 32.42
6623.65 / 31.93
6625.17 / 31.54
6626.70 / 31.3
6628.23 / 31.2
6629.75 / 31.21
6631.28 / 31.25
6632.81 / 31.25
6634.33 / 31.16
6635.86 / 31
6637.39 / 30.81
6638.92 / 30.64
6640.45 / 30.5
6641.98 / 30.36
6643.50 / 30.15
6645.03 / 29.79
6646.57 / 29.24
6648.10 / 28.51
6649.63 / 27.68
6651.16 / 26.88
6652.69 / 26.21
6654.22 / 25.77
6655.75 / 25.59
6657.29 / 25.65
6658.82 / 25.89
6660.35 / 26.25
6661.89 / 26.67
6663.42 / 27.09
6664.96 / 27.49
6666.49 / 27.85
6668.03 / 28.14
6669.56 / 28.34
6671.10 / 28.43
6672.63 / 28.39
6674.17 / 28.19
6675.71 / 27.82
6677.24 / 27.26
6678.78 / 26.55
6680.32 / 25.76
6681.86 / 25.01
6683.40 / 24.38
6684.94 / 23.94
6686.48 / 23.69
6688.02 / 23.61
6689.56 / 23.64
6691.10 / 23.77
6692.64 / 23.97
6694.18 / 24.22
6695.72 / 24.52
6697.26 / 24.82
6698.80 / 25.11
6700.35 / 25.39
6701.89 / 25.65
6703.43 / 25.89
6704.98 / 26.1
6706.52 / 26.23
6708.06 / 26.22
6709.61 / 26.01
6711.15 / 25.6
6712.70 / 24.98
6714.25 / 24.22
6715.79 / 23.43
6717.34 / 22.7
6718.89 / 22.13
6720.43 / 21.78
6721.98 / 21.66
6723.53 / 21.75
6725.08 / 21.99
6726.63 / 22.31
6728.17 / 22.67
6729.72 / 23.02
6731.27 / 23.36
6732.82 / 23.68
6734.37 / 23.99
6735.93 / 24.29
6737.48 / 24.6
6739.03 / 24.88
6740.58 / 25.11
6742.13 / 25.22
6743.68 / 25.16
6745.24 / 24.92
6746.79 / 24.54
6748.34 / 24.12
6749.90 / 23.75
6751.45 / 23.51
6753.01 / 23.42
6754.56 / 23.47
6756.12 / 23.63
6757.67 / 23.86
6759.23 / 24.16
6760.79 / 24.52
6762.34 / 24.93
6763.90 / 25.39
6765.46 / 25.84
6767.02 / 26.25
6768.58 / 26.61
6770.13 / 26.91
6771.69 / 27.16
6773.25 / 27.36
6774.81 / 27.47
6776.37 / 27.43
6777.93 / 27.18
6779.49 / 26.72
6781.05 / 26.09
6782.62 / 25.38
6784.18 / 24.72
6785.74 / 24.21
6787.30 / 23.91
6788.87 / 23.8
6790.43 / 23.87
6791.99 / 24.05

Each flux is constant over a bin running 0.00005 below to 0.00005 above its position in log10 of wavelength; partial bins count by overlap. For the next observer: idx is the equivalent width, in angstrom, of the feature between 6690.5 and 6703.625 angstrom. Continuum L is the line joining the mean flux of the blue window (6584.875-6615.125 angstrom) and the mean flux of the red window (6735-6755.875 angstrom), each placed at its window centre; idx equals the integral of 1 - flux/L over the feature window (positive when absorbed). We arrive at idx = 1.6 angstrom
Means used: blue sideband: 36.3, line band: 24.8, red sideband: 24.4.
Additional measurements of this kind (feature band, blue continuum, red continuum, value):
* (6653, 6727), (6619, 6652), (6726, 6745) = 4.88 angstrom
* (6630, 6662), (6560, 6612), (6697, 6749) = 2.68 angstrom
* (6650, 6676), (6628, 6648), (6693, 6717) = 1.30 angstrom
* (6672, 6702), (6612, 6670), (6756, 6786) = 3.38 angstrom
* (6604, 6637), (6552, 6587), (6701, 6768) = 0.63 angstrom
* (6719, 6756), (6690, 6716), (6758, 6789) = 2.69 angstrom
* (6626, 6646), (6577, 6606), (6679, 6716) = 0.50 angstrom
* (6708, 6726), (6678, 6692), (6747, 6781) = 1.03 angstrom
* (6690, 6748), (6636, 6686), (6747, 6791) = 4.59 angstrom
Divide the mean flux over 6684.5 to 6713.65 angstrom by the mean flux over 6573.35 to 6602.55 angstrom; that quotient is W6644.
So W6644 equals 0.7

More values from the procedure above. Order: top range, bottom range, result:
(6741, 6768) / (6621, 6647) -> 0.79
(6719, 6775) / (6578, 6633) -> 0.70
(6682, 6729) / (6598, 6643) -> 0.73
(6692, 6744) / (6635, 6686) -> 0.88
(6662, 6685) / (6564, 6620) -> 0.75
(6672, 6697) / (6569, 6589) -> 0.70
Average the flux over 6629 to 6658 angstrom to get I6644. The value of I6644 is 29.1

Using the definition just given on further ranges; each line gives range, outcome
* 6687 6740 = 24.1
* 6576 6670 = 32.3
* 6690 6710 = 25.2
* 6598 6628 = 34.3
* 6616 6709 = 27.9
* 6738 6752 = 24.6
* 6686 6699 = 24.1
